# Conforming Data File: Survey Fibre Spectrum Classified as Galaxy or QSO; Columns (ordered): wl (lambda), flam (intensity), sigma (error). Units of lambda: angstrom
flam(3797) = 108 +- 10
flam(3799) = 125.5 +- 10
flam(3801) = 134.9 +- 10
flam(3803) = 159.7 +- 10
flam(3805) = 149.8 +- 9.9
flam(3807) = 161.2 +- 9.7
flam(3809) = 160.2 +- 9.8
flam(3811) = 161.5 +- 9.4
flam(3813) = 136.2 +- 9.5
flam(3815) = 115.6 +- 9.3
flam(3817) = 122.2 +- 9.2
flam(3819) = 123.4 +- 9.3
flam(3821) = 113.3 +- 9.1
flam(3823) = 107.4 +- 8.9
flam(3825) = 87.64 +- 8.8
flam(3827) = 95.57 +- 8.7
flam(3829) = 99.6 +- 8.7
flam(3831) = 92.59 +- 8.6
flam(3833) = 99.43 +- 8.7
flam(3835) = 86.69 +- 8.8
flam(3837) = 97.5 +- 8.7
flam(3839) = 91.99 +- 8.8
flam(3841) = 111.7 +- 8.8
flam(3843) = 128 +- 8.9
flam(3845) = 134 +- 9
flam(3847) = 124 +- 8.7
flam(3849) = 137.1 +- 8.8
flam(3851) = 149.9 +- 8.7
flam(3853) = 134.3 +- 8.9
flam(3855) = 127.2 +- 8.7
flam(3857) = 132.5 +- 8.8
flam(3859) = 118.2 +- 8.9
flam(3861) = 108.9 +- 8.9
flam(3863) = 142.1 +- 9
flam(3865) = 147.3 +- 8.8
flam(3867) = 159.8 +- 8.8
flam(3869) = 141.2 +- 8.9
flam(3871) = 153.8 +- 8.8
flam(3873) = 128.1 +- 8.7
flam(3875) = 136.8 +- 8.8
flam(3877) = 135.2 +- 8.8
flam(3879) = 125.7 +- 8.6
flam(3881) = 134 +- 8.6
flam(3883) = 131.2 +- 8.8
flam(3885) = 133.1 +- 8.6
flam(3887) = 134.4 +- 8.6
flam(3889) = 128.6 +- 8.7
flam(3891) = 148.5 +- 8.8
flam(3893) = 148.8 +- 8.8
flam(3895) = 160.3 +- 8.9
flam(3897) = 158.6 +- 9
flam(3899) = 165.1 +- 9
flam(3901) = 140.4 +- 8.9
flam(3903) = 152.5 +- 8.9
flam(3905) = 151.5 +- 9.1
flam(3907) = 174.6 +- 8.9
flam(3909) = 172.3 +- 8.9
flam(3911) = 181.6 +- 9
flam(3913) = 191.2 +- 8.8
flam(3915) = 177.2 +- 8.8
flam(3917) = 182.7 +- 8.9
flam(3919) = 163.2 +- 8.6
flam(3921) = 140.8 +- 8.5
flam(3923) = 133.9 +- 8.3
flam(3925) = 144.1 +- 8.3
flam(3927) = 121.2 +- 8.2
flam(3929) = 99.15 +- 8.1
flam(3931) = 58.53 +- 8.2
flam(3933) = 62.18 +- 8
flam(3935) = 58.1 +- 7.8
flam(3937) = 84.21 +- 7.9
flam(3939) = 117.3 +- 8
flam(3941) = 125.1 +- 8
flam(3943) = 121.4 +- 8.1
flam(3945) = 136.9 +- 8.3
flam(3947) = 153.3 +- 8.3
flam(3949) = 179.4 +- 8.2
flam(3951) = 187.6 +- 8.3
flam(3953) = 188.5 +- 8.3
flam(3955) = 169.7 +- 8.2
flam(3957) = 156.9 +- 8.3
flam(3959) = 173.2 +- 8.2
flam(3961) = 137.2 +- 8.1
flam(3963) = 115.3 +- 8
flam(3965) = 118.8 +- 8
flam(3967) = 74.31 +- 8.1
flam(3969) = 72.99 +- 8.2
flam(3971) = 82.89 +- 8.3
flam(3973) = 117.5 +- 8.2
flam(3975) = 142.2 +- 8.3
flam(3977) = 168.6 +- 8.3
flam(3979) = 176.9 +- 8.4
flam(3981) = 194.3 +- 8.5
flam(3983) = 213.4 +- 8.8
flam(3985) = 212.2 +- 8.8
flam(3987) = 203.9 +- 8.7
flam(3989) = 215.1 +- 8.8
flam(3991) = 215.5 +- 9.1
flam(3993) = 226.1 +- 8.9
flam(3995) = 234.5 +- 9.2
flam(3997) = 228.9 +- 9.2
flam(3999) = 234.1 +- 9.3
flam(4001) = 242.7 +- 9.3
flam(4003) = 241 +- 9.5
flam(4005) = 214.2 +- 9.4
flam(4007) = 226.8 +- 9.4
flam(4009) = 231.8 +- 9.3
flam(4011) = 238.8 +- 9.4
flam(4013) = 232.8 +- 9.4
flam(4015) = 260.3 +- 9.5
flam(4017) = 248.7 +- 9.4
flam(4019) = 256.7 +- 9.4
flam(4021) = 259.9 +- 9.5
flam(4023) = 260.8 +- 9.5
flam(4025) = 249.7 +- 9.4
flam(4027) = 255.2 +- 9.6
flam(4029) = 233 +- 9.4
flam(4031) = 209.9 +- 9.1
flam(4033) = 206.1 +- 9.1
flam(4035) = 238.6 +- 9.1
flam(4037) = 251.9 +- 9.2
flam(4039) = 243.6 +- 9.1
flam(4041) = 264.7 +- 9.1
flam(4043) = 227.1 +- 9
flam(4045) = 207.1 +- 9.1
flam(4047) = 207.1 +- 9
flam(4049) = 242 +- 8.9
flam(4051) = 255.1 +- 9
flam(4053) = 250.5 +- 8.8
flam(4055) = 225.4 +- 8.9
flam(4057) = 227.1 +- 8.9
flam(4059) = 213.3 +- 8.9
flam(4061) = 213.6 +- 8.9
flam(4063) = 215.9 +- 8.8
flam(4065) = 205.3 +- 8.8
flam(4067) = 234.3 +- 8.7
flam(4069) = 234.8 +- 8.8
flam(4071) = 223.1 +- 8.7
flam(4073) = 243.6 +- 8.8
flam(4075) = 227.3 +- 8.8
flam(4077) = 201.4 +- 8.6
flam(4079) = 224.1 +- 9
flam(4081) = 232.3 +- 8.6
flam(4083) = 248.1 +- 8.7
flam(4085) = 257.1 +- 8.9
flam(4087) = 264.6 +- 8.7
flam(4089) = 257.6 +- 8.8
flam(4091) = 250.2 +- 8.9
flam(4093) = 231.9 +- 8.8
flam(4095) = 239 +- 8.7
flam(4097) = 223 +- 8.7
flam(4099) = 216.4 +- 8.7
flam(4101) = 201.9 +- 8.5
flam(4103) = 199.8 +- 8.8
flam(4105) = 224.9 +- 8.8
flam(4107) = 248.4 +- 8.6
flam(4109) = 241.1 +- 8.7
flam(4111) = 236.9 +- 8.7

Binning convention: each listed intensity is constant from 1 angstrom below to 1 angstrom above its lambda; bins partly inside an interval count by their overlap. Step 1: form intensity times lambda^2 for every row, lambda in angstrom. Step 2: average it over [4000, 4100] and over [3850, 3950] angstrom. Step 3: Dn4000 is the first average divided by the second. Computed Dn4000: 1.8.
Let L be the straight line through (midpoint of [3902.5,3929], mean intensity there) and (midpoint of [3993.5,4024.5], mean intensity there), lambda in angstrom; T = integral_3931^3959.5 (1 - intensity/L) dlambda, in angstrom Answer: 8.1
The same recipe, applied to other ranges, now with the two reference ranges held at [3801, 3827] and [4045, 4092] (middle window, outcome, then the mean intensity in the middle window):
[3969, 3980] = 3.6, 132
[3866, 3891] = 3.2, 137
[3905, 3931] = 2.9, 153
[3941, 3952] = 1.9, 153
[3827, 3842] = 4.6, 97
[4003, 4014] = -1.1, 230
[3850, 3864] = 1.7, 130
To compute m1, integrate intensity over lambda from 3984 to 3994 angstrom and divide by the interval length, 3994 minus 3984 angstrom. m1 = 215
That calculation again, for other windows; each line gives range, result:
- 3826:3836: 94.8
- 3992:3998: 230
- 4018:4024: 259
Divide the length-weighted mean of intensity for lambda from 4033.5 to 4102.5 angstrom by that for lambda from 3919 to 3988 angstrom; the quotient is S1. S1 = 1.7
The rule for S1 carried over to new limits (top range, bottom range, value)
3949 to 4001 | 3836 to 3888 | 1.32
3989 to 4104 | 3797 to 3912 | 1.75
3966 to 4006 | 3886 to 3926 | 1.18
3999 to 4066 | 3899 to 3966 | 1.66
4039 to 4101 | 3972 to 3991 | 1.26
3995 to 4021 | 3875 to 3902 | 1.69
